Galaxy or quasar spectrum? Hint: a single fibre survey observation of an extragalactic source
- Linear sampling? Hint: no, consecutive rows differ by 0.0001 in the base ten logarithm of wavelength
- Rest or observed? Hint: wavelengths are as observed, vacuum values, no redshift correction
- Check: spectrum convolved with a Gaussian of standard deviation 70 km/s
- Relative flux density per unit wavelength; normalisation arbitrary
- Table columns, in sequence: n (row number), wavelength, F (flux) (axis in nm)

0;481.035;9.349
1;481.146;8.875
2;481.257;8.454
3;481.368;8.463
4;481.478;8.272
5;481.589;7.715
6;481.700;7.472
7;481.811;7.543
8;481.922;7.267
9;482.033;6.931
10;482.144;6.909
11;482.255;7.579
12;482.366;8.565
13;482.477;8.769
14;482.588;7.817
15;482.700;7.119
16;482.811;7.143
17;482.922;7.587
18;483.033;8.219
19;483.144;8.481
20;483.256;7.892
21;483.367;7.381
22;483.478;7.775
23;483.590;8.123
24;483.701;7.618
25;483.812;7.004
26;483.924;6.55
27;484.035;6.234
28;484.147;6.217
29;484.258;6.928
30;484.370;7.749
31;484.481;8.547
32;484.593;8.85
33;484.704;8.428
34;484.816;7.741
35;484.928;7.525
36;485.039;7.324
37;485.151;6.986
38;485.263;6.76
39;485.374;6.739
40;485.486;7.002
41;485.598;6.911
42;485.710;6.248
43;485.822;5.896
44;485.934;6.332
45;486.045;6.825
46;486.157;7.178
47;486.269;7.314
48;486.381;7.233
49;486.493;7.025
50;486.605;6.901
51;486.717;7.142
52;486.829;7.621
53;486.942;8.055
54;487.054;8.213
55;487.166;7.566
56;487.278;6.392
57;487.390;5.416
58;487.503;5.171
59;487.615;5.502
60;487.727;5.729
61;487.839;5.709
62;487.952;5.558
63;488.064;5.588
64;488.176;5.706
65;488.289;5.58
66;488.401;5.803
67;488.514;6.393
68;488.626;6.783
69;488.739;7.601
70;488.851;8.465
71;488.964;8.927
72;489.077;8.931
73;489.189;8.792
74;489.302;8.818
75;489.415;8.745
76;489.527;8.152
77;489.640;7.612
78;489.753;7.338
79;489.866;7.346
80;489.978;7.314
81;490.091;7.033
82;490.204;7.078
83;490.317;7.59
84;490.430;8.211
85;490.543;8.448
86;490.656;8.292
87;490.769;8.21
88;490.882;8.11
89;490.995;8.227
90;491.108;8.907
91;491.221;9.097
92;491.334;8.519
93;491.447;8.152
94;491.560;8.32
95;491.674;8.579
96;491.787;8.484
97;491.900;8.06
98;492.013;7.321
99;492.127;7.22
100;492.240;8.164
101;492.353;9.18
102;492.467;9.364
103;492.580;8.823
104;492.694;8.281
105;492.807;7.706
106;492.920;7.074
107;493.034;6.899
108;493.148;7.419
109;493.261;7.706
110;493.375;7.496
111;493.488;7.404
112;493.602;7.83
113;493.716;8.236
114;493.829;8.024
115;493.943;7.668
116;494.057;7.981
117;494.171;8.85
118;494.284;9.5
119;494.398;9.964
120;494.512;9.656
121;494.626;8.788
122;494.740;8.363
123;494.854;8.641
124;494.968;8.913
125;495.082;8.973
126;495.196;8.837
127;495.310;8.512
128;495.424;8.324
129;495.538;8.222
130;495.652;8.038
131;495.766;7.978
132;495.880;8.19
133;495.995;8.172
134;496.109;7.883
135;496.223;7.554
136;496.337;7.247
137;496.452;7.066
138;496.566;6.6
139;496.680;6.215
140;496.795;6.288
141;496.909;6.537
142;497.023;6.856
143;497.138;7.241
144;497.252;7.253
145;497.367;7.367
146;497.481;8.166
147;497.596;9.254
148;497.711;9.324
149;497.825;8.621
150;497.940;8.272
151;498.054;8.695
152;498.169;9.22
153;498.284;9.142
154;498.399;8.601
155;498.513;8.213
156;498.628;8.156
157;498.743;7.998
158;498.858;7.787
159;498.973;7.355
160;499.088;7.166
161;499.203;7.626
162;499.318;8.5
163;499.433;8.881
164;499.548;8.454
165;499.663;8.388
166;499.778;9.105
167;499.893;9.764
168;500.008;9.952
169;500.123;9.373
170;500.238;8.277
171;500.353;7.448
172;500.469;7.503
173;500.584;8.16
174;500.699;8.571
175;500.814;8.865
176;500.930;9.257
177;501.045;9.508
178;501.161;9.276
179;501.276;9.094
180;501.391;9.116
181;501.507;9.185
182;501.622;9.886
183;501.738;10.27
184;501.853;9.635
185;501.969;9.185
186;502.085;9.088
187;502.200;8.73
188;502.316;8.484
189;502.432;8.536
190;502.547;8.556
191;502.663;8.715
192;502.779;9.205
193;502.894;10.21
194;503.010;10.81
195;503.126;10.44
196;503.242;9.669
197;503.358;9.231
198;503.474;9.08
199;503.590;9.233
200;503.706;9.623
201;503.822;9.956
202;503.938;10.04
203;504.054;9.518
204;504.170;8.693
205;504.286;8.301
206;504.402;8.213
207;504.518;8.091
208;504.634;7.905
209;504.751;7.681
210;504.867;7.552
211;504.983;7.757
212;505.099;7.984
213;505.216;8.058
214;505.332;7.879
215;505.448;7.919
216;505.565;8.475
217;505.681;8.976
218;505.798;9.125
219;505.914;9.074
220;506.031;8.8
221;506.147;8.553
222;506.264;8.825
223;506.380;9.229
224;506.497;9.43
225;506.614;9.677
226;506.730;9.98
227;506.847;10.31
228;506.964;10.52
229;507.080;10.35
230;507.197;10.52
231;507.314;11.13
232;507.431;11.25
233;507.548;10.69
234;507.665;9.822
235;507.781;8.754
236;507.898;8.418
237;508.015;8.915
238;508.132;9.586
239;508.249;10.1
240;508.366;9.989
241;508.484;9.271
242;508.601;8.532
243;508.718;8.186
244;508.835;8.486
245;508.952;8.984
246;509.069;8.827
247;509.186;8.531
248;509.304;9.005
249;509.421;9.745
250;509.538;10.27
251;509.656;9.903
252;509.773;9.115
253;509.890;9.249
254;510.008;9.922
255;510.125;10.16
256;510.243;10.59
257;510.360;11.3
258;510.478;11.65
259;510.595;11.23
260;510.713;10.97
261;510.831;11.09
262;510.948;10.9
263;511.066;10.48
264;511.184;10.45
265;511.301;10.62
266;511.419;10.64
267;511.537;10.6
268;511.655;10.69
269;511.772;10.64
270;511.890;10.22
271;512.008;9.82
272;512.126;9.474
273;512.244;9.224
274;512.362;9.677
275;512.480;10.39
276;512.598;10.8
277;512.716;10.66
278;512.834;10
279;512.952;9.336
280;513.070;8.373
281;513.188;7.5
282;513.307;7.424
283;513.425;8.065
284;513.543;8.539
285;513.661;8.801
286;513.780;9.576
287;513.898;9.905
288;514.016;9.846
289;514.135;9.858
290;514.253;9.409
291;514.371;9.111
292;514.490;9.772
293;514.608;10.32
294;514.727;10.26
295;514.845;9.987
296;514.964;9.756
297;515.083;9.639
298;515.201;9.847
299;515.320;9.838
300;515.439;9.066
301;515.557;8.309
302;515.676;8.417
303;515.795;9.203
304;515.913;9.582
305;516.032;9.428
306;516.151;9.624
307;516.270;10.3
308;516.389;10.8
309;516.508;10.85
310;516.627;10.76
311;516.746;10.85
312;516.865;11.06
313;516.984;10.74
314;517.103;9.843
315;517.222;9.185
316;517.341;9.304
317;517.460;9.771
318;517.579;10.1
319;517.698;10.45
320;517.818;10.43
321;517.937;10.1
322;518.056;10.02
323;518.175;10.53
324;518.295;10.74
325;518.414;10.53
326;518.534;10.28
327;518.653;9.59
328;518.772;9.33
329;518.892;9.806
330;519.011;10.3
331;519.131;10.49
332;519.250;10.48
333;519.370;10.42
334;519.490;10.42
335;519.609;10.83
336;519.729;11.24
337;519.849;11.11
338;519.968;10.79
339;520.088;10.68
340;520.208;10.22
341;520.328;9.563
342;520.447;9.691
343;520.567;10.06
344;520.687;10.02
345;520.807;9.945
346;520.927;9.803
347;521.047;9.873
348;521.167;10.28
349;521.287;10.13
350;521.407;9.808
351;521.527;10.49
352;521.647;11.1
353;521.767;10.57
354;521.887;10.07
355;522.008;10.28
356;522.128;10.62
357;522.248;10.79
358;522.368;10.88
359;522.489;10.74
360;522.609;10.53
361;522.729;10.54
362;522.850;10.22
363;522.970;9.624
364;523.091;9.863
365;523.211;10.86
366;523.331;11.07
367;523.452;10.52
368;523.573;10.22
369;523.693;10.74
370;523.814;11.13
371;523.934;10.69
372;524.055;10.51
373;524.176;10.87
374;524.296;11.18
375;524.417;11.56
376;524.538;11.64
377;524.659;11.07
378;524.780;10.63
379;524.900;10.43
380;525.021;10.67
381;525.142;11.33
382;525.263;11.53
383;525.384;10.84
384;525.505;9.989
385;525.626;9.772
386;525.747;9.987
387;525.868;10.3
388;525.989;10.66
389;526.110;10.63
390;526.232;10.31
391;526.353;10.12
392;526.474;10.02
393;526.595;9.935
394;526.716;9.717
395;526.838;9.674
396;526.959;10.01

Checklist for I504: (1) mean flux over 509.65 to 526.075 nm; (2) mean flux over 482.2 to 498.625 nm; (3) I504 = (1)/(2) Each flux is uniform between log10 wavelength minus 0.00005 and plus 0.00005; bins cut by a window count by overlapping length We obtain 1.32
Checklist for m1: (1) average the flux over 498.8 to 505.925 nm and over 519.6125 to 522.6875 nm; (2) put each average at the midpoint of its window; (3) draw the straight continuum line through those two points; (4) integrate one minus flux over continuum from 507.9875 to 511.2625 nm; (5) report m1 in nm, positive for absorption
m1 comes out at -0.149 nm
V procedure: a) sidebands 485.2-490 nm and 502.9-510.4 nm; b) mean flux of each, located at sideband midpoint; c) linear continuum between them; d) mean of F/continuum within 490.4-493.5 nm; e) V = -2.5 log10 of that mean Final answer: -0.09 mag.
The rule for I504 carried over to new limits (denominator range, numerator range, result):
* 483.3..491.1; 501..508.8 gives 1.27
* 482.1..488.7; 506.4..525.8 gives 1.43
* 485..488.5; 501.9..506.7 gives 1.36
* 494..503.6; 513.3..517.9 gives 1.14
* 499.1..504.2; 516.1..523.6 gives 1.13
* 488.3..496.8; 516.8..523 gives 1.28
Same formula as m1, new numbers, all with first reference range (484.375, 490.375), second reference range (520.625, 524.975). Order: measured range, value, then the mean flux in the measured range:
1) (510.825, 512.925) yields -0.19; 10.3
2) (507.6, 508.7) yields -0.01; 9.23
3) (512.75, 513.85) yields 0.11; 8.68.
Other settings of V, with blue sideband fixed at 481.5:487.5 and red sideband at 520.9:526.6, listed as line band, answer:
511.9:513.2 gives -0.01 mag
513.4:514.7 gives 0.03 mag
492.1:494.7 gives -0.03 mag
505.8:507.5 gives -0.08 mag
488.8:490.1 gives -0.06 mag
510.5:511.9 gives -0.13 mag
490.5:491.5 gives -0.08 mag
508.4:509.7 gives 0.03 mag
